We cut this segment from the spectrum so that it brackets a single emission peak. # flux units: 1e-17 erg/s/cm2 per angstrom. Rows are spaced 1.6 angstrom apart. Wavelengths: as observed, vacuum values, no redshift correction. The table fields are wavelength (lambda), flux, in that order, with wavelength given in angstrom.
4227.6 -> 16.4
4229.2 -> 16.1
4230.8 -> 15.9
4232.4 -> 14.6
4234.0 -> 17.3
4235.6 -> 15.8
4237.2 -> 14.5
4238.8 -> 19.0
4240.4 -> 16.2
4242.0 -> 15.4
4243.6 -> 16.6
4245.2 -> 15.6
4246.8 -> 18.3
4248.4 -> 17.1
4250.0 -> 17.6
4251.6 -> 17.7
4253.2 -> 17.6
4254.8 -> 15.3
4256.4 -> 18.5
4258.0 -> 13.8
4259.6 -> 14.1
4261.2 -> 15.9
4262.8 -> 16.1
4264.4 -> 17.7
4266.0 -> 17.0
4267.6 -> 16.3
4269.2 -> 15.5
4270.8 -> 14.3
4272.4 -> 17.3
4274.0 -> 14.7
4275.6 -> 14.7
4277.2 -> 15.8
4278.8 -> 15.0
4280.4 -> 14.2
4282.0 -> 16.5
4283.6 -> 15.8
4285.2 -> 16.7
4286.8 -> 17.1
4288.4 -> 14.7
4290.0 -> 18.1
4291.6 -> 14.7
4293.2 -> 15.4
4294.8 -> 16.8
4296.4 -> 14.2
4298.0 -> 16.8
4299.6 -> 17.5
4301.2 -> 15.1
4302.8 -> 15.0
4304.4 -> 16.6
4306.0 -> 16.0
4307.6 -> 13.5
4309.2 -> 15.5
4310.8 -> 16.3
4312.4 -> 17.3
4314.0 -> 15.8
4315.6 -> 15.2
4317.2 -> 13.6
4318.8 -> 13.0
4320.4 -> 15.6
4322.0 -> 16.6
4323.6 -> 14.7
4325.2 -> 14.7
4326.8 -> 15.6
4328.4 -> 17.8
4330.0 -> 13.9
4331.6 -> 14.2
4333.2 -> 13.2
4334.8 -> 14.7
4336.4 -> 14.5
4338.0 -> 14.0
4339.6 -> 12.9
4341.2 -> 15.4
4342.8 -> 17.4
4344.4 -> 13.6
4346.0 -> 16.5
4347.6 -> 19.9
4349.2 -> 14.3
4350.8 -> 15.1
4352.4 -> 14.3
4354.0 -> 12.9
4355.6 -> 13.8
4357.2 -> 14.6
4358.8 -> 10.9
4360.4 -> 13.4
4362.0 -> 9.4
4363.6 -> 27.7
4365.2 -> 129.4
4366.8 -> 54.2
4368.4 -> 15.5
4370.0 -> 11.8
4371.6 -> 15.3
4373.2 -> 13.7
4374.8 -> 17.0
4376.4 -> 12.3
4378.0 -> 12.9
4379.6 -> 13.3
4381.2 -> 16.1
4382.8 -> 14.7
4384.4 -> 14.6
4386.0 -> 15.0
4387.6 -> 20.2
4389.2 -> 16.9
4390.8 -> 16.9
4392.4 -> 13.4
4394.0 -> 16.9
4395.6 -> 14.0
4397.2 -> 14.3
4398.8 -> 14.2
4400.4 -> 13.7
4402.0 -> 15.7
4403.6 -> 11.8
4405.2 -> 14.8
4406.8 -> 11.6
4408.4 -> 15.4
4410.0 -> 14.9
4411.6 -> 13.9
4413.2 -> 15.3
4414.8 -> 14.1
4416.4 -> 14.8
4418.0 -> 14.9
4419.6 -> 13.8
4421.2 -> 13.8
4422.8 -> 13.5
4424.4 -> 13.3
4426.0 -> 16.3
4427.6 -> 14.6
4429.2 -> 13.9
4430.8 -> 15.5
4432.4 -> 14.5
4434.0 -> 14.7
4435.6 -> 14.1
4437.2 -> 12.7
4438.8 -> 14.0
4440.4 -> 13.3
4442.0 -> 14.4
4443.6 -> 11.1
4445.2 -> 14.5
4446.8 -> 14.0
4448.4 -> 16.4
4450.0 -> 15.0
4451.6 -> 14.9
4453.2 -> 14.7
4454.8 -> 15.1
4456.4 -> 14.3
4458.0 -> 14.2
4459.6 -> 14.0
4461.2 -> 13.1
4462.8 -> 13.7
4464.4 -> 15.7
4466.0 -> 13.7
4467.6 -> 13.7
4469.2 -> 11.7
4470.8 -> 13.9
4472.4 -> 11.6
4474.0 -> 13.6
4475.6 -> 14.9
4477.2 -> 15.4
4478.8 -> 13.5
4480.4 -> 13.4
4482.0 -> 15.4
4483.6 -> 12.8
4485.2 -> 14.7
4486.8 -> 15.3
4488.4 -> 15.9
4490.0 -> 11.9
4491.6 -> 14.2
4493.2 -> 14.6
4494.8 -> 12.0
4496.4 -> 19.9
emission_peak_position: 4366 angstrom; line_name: H-gamma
